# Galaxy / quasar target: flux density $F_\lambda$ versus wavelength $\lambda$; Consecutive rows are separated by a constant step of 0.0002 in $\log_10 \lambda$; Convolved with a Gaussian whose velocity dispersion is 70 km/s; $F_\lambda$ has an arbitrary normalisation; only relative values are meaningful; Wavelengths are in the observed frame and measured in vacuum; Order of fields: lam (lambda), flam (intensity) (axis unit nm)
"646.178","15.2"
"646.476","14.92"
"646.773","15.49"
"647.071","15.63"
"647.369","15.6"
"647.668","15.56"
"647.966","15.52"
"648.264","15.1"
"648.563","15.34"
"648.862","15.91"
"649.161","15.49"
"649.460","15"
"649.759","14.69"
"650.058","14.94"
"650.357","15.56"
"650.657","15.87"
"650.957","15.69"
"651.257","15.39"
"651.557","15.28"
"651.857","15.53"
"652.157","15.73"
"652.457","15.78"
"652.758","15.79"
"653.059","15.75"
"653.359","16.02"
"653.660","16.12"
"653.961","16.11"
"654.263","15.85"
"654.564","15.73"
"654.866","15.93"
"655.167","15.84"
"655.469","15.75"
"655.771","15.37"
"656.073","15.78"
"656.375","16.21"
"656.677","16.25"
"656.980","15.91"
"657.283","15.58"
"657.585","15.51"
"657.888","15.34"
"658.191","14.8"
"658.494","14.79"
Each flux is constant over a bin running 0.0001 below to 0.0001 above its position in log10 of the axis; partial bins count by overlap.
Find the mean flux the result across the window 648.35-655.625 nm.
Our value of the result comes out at 15.6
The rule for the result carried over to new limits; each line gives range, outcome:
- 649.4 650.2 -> 14.9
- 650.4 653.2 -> 15.6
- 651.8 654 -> 15.9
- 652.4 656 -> 15.8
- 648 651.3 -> 15.4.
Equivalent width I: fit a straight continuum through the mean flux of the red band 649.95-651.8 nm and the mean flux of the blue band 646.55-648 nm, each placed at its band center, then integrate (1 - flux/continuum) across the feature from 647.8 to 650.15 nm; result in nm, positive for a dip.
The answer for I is 0.037 nm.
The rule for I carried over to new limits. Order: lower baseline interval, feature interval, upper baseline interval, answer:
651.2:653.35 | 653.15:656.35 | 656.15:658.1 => -0.031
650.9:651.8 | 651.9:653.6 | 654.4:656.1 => -0.029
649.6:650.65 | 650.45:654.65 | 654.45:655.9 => -0.086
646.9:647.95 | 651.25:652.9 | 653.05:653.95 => 0.034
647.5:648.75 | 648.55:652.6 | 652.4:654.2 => 0.051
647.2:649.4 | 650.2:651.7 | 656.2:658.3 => -0.002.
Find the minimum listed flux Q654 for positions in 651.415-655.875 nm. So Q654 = 15.28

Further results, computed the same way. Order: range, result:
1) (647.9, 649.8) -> 14.69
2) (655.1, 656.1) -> 15.37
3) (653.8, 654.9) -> 15.73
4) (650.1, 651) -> 15.56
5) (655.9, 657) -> 15.78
